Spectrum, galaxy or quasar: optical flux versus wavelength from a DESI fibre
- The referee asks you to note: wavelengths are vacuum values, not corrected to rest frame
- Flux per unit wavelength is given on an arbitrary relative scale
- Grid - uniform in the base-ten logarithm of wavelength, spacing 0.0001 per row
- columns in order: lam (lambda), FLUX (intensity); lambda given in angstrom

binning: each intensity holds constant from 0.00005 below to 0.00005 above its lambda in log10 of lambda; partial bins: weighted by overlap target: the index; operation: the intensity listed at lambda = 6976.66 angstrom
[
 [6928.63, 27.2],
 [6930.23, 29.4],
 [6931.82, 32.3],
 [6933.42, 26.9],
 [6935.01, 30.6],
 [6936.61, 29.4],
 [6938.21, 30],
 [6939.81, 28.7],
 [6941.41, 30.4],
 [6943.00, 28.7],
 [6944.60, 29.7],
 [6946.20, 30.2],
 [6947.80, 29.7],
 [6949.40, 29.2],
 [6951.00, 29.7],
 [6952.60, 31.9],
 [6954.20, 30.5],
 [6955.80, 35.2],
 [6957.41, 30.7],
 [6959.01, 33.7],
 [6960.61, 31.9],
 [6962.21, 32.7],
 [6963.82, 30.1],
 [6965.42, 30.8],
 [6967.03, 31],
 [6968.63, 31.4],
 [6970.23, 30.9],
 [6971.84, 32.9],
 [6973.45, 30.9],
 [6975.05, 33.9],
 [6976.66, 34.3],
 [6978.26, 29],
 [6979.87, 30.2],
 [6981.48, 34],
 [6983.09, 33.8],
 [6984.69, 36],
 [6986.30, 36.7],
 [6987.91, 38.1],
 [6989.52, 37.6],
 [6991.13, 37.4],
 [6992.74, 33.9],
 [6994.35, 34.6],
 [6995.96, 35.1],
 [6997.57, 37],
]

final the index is 34.3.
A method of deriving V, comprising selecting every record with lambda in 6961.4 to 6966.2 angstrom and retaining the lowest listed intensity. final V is 30.1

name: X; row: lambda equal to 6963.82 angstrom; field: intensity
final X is 30.1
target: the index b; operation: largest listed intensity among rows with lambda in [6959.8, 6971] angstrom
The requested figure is 32.7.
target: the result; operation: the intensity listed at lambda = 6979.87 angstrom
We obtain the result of 30.2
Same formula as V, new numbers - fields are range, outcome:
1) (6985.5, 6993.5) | 33.9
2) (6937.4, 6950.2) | 28.7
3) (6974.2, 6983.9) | 29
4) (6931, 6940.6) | 26.9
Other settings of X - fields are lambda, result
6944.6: 29.7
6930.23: 29.4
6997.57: 37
